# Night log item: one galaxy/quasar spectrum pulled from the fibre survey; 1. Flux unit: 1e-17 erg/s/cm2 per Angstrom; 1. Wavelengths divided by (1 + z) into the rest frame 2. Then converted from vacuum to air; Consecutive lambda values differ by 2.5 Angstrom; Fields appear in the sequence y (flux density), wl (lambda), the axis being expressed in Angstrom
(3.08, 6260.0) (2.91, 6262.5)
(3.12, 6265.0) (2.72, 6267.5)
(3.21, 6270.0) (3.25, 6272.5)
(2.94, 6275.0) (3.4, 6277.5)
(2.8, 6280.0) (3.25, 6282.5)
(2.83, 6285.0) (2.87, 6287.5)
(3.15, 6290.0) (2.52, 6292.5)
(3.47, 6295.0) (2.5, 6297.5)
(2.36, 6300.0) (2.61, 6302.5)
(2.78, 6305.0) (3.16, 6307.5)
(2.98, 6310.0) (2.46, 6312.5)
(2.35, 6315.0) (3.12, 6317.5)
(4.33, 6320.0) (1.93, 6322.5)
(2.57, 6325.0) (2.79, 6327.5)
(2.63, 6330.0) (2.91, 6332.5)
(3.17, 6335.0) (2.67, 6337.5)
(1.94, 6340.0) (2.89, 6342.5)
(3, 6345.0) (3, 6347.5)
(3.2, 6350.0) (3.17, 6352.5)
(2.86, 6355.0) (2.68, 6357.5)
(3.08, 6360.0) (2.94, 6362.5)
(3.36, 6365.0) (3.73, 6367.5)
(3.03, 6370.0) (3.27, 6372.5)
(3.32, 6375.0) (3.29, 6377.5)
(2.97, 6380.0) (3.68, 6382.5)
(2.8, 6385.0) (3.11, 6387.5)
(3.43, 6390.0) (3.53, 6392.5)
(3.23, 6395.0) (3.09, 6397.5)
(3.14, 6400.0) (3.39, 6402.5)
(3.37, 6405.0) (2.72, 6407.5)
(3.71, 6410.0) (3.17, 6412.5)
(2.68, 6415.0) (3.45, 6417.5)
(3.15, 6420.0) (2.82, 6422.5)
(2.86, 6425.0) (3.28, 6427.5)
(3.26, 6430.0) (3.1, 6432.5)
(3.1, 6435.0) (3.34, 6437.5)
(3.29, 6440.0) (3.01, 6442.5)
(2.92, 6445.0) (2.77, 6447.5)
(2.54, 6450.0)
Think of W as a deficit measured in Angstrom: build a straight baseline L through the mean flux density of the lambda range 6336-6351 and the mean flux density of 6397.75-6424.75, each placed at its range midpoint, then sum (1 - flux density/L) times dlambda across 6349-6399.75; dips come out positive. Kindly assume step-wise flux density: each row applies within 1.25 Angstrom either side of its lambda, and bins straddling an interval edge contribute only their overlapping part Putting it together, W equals -4.1 Angstrom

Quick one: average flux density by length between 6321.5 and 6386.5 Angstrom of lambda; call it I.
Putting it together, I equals 2.96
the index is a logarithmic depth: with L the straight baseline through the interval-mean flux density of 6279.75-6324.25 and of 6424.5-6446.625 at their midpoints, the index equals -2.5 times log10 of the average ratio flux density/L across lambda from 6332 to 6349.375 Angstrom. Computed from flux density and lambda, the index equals 0.049 mag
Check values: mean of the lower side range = 2.86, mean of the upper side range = 3.13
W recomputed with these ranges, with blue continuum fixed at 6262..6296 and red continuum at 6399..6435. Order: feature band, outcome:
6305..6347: 3.6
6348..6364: 0.5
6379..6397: -0.7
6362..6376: -0.8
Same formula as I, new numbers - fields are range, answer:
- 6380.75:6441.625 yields 3.19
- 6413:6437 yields 3.09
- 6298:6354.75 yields 2.82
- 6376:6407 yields 3.24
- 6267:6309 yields 2.93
